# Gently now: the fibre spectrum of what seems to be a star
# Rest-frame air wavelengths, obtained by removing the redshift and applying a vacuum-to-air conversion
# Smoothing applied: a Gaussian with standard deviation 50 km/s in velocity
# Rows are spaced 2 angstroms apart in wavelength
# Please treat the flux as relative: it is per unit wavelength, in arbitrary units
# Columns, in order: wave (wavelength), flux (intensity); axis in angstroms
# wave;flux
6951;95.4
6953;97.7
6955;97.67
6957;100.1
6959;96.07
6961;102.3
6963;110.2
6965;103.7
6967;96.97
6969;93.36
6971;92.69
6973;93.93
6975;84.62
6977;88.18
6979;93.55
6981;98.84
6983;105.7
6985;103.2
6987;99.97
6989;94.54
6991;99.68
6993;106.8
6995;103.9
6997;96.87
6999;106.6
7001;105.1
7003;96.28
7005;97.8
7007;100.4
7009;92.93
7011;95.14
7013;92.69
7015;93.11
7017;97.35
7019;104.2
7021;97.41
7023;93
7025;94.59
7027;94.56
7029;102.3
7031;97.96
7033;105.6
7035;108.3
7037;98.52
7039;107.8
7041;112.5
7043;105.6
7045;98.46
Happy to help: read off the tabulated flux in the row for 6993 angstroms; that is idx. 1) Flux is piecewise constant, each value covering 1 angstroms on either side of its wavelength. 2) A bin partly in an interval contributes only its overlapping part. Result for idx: 106.8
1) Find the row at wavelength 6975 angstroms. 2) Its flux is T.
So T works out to 84.62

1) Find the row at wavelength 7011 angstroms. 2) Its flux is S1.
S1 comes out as 95.14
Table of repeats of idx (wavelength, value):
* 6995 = 103.9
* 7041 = 112.5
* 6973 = 93.93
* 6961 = 102.3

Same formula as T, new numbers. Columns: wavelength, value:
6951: 95.4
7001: 105.1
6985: 103.2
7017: 97.35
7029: 102.3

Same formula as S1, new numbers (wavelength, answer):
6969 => 93.36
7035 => 108.3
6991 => 99.68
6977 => 88.18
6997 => 96.87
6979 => 93.55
